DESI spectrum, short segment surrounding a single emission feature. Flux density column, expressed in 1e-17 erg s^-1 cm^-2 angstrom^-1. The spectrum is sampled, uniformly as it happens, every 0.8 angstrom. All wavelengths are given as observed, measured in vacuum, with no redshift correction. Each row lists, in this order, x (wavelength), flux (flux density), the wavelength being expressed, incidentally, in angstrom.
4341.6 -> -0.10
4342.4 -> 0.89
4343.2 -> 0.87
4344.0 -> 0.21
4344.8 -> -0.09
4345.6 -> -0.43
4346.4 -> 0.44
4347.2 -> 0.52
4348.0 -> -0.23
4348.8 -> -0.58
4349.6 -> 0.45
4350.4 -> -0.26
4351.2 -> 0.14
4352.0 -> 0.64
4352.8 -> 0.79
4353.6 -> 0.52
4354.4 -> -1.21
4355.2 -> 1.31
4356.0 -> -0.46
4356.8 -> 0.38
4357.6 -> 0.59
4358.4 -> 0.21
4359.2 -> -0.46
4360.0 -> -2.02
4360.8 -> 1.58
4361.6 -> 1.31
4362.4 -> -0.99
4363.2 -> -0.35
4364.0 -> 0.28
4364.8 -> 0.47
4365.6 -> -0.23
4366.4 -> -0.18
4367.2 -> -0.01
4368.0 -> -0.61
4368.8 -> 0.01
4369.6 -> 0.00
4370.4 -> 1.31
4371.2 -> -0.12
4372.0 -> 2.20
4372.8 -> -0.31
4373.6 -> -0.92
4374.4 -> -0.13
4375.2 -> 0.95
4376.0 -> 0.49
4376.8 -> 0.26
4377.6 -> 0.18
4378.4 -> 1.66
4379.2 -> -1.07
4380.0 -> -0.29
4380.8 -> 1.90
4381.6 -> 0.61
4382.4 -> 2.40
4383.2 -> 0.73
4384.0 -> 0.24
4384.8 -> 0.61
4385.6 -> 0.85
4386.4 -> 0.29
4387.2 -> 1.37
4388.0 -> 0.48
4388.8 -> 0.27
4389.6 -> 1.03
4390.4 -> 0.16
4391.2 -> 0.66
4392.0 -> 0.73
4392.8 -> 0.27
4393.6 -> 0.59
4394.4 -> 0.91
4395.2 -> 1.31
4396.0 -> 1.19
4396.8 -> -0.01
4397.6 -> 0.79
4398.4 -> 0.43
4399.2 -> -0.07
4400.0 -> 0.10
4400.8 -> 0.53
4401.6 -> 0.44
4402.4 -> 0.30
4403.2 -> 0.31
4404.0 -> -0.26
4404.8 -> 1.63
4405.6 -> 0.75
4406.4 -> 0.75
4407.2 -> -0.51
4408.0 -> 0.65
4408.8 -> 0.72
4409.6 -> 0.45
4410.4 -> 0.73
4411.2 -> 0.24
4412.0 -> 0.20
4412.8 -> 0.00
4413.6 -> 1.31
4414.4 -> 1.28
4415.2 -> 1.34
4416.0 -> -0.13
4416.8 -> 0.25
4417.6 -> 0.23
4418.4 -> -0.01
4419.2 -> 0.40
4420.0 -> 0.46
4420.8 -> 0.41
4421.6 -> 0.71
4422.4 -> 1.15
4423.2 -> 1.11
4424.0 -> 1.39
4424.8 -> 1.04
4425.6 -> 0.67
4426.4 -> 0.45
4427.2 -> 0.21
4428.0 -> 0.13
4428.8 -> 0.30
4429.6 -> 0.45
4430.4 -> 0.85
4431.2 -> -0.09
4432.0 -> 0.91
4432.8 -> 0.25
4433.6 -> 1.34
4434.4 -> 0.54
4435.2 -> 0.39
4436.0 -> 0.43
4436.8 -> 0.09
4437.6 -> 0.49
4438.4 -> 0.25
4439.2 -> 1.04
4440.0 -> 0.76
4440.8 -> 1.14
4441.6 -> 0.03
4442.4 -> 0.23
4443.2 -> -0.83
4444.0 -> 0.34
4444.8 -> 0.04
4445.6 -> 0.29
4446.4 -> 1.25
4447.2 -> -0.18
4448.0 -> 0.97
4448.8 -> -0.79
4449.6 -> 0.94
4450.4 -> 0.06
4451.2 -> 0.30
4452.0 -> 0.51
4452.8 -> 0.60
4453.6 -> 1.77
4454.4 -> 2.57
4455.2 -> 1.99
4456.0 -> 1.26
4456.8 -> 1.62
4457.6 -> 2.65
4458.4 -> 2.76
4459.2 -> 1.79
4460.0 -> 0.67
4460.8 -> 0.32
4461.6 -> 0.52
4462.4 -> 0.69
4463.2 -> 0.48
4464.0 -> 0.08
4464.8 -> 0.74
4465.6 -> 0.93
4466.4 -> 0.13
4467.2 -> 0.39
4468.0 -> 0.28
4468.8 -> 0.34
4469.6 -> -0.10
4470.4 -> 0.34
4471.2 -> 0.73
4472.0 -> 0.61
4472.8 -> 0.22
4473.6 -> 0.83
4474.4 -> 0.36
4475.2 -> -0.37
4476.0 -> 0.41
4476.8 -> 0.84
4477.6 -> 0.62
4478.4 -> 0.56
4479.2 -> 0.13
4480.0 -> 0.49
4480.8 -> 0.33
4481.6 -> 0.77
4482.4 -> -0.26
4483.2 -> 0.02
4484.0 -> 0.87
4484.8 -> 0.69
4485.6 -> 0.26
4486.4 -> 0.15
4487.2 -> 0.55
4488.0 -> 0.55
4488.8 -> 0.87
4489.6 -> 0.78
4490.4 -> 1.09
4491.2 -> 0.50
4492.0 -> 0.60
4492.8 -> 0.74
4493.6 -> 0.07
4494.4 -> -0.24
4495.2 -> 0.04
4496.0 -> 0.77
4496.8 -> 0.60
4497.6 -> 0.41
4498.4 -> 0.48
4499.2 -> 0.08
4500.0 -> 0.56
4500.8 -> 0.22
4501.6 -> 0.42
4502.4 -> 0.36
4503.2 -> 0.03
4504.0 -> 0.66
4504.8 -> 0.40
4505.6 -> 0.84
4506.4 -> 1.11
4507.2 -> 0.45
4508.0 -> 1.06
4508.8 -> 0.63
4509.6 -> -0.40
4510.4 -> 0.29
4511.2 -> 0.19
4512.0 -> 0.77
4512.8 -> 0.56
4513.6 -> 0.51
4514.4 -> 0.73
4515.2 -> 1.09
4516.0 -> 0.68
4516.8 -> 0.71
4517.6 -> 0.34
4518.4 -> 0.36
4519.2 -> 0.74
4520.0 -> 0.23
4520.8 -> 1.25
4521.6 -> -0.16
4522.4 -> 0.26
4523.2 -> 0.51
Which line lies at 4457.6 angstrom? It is [O II]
